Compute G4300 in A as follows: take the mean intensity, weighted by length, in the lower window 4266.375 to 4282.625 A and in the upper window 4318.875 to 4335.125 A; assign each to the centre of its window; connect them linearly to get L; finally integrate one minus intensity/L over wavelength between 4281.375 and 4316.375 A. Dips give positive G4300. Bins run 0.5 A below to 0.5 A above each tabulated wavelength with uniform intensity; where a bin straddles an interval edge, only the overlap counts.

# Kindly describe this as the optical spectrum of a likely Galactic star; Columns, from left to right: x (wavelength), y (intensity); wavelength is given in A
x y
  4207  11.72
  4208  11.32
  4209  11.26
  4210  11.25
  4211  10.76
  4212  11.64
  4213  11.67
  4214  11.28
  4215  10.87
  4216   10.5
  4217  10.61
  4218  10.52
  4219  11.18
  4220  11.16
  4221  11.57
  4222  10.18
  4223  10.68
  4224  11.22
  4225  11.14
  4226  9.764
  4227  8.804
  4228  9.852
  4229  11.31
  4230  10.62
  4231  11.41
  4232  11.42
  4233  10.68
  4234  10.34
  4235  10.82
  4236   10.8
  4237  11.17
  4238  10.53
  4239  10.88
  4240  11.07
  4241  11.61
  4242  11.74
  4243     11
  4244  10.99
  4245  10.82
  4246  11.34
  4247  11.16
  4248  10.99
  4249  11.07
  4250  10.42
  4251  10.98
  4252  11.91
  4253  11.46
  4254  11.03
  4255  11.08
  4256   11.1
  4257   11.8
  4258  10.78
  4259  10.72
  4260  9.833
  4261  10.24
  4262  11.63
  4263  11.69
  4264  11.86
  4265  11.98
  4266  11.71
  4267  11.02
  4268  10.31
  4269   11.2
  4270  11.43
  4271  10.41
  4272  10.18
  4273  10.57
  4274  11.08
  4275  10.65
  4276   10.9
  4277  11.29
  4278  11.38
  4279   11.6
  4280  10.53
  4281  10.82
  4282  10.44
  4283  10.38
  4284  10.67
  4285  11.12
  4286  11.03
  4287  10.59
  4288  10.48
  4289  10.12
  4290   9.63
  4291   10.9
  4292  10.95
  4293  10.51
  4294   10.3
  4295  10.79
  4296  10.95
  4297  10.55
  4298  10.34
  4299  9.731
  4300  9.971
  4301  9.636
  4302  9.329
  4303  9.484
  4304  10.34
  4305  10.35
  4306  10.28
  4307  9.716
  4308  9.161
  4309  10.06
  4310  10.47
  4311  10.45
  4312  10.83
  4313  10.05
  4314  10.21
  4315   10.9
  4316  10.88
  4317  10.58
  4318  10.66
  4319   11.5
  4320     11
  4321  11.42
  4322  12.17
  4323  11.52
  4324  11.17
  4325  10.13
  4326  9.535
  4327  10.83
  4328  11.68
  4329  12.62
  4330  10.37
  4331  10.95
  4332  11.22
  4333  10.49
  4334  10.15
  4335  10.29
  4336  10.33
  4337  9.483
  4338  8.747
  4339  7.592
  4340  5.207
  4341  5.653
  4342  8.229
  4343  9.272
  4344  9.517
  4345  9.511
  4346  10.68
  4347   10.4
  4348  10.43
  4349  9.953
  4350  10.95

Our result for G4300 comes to 1.9 A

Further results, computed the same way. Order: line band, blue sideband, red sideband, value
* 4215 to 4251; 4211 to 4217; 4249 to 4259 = 0.92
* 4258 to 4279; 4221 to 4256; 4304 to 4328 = -0.43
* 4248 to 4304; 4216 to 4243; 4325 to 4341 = -2.14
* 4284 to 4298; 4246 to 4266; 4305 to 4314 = -0.14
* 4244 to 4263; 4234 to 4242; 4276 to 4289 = -0.18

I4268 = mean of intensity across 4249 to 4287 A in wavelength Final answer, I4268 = 11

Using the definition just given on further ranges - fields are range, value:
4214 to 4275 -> 10.9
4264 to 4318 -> 10.6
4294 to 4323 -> 10.4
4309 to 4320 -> 10.6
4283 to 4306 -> 10.4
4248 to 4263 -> 11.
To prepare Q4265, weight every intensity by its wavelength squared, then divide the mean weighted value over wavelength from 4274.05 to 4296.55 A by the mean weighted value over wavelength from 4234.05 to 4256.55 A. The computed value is 1.0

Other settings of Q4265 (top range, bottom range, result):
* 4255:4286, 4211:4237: 1.04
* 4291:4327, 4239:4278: 0.97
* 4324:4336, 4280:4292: 1.04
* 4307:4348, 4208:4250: 0.97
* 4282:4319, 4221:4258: 0.98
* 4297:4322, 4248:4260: 0.96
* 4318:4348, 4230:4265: 0.95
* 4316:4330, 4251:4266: 1.02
